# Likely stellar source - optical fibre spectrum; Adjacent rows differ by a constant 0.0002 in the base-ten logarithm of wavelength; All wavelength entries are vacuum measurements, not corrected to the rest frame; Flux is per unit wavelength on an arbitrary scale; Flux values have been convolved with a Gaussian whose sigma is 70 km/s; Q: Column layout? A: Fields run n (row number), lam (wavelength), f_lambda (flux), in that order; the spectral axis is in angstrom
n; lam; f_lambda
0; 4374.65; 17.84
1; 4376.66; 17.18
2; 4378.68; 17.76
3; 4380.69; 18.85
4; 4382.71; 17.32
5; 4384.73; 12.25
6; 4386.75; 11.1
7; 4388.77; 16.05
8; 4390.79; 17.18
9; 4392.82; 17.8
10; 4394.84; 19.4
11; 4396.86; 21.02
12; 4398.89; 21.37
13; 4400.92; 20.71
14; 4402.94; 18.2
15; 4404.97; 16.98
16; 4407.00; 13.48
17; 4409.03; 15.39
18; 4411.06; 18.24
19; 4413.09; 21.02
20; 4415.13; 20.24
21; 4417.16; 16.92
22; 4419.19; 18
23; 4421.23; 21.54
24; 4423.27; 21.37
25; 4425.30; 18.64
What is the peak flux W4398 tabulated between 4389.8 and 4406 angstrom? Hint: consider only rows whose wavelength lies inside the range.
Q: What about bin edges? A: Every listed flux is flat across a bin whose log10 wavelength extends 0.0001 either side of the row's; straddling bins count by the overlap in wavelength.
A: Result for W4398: 21.37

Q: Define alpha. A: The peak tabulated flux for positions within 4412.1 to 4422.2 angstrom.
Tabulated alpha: 21.54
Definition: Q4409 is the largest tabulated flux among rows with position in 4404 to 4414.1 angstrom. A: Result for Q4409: 21.02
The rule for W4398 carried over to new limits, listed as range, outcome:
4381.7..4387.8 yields 17.32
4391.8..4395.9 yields 19.4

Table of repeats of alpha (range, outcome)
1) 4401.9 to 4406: 18.2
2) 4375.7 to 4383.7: 18.85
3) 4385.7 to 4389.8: 16.05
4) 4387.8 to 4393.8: 17.8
